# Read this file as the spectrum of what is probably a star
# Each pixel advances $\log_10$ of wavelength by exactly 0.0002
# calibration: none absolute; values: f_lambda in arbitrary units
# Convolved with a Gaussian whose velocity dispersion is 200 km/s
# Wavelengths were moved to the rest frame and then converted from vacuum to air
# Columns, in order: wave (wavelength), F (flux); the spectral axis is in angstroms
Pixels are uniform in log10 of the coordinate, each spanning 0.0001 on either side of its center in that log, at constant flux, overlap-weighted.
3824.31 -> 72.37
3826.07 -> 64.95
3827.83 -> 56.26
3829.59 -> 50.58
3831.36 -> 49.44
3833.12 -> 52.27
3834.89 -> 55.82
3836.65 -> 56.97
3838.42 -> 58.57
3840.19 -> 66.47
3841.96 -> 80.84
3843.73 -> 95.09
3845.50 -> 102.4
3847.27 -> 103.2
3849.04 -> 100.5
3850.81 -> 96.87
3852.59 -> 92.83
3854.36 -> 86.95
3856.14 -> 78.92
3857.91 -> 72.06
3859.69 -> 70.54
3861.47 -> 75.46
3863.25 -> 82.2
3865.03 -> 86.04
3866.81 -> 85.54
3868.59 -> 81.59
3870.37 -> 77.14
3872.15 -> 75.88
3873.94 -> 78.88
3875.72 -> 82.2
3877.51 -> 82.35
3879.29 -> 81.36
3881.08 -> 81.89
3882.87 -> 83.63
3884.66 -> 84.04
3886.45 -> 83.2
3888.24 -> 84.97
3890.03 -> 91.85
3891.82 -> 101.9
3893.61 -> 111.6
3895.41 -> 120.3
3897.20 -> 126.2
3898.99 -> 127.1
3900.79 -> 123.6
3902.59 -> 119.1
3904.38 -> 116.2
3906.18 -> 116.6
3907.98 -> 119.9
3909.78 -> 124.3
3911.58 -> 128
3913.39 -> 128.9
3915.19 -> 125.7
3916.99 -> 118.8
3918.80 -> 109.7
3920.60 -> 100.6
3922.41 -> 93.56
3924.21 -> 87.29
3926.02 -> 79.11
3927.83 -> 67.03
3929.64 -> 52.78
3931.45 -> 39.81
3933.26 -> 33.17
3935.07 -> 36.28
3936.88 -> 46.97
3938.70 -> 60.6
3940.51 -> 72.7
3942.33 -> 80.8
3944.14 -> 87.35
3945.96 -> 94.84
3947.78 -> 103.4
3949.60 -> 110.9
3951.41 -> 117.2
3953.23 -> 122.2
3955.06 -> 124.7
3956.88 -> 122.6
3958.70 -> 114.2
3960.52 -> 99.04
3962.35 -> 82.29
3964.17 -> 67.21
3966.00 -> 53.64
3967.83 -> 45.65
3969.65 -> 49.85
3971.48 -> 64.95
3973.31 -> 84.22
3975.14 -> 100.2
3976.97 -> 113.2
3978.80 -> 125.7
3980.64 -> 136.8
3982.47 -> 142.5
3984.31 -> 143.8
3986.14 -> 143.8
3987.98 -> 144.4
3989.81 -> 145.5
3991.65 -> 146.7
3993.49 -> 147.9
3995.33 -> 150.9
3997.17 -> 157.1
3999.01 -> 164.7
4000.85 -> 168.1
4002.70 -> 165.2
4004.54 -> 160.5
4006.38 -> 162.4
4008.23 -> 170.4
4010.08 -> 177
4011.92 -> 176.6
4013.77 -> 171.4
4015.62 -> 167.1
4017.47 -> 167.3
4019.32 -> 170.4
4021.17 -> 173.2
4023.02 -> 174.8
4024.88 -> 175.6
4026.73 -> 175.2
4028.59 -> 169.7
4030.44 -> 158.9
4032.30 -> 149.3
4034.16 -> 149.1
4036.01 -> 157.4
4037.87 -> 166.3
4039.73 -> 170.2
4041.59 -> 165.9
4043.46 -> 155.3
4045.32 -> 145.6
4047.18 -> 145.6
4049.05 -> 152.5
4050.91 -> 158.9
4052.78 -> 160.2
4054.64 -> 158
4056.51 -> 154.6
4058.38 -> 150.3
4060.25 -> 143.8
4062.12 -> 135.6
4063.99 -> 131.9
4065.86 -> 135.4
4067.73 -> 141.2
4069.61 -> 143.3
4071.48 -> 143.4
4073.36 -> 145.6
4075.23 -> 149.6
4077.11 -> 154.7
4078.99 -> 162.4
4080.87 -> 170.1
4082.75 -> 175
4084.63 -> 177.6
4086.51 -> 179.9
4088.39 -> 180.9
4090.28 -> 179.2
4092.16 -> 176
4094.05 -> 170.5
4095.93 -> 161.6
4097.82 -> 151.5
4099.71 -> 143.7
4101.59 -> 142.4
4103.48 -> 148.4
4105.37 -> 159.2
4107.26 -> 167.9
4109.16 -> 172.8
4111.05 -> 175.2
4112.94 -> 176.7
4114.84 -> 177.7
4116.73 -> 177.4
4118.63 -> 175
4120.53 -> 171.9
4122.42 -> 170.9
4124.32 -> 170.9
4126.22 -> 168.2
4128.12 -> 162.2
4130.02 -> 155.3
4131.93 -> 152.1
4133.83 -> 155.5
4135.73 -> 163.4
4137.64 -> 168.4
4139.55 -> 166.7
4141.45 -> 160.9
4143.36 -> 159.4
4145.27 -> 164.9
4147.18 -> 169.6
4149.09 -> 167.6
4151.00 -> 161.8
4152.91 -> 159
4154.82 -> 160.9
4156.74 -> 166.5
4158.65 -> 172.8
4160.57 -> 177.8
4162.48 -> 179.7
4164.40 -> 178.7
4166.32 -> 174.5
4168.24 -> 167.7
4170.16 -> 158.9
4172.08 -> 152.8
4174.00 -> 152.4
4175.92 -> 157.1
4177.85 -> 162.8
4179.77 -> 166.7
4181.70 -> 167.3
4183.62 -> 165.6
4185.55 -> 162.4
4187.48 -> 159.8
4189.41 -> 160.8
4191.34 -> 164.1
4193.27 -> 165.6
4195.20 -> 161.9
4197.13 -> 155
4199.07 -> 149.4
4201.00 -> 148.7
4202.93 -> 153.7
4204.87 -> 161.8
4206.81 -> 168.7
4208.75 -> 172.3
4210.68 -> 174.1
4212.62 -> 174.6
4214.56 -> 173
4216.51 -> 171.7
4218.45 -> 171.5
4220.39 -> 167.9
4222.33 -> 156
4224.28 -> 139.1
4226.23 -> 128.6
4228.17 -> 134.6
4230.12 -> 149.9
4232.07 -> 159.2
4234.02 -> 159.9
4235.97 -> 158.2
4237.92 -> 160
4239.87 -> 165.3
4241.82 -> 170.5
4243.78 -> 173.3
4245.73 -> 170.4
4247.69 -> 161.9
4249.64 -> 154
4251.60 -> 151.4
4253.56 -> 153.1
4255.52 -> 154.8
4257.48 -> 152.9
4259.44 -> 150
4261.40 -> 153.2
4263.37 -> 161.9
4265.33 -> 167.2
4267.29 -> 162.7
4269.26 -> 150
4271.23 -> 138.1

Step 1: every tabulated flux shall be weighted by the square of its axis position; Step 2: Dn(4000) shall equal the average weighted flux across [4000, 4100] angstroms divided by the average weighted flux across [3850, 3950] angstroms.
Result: 1.9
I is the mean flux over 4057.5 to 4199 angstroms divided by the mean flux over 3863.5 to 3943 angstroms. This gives 1.78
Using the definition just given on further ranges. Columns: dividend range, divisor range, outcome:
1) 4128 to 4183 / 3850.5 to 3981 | 1.80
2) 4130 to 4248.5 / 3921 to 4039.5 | 1.33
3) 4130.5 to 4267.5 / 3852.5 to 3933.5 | 1.73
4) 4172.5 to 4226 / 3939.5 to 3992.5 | 1.54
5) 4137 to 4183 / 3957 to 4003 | 1.41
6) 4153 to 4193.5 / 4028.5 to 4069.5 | 1.09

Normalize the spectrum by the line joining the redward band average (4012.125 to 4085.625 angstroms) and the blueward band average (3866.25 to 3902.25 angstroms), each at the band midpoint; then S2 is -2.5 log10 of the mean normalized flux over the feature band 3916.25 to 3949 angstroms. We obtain 0.42 mag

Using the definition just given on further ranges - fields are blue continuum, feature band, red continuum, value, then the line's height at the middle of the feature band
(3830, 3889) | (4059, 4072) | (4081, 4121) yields 0.12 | 155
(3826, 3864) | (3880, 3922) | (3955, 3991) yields -0.23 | 88.3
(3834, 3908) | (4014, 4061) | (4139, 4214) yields -0.23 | 131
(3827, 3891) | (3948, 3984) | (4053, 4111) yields 0.17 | 116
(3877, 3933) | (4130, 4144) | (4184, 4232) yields -0.11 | 145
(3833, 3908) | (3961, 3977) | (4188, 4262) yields 0.45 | 109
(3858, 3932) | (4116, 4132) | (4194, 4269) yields -0.21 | 139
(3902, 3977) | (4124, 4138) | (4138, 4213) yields -0.08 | 150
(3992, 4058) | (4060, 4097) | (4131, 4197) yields 0.03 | 163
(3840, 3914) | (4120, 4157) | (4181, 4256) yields -0.13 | 145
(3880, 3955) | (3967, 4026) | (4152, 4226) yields -0.23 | 115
